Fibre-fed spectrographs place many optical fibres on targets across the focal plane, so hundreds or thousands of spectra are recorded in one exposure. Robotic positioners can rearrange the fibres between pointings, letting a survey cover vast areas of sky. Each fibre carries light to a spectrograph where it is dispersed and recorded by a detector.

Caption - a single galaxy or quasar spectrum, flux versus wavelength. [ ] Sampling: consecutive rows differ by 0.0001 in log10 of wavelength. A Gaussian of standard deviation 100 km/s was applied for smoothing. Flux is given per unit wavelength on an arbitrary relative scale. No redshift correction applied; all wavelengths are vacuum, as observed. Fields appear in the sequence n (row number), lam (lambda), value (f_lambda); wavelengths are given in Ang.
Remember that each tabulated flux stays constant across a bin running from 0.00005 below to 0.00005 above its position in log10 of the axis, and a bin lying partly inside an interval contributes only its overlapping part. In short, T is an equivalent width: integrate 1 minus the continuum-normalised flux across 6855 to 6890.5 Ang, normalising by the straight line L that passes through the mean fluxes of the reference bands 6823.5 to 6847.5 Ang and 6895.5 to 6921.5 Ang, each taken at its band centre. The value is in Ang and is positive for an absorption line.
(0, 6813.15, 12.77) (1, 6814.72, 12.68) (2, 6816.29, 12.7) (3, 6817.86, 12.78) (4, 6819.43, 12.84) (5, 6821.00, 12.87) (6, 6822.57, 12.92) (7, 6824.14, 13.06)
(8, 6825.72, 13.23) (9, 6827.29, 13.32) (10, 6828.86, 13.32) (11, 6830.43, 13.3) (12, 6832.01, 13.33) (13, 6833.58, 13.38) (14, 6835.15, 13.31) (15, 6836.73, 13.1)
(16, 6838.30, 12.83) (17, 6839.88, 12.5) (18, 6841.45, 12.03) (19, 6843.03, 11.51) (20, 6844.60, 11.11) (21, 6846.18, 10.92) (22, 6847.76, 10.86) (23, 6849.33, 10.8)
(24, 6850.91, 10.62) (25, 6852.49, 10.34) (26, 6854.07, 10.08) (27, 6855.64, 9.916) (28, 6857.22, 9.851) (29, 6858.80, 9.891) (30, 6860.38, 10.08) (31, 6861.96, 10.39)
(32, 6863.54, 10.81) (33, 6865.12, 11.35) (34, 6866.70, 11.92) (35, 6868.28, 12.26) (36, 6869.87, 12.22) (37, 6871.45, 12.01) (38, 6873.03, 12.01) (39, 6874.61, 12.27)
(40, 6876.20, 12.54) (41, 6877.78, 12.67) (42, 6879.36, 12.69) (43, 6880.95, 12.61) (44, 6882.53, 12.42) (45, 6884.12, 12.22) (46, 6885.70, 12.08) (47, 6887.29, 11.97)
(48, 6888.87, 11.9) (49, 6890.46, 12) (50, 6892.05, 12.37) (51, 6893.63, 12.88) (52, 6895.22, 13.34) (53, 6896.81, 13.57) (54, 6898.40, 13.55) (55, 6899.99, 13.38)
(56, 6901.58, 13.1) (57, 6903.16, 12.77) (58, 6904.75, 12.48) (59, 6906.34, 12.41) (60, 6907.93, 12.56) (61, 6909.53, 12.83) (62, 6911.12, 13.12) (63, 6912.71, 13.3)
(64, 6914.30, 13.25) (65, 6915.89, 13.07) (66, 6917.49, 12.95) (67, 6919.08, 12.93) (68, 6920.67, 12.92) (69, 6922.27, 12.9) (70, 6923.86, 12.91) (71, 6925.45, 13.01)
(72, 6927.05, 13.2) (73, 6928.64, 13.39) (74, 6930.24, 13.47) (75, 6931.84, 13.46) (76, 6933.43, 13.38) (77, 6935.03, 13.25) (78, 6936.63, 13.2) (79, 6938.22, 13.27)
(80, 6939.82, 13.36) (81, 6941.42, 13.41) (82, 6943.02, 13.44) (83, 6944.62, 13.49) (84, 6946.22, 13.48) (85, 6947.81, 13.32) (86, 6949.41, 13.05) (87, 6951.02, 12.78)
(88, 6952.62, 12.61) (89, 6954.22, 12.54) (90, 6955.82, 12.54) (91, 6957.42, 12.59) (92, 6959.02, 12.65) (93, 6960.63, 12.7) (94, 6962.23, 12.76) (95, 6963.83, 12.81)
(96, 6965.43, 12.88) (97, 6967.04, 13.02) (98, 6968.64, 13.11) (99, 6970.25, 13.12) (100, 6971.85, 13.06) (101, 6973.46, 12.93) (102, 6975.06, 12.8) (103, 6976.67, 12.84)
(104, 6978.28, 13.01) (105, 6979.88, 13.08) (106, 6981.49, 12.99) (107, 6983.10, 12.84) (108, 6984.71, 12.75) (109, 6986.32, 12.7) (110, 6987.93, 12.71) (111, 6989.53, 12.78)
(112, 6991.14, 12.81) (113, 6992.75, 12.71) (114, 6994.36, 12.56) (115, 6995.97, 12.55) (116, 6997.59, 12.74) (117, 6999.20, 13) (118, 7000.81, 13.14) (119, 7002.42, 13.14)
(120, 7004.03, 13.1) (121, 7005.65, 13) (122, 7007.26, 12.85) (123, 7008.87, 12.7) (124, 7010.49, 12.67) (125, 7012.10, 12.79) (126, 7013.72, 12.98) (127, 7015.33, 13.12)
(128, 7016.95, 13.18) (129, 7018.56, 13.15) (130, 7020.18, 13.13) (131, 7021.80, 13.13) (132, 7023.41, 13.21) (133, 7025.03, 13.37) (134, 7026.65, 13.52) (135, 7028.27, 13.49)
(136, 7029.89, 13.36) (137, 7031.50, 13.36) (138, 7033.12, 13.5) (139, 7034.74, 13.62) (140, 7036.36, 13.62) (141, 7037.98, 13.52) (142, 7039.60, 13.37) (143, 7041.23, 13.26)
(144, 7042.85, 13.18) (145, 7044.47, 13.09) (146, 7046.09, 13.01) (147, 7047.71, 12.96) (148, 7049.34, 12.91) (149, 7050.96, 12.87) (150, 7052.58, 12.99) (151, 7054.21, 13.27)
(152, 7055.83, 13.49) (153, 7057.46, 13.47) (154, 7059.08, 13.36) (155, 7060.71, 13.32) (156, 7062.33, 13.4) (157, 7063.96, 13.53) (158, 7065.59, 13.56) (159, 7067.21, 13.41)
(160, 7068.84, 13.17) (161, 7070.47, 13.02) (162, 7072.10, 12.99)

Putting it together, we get 3.3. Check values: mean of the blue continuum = 12.6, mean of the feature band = 11.7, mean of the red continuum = 13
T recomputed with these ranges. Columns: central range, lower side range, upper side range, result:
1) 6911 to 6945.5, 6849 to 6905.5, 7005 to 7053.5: -2.5 Ang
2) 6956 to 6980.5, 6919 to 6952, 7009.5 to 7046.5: 0.6 Ang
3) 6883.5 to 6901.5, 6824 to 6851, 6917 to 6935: 0.3 Ang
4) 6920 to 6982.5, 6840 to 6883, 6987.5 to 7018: -3.7 Ang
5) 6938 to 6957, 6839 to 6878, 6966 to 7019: -1.2 Ang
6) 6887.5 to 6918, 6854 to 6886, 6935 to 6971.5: -1.8 Ang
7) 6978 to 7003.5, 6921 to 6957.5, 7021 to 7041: 0.9 Ang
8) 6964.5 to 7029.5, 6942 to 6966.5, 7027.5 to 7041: 1.2 Ang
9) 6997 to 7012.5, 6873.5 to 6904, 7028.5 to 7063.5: 0.2 Ang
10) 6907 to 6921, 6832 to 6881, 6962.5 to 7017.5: -1.0 Ang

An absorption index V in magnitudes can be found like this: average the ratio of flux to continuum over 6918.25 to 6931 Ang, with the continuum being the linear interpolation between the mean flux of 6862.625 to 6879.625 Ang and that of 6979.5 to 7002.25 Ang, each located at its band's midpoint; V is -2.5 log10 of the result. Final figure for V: -0.06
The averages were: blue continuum 12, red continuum 12.8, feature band 13.1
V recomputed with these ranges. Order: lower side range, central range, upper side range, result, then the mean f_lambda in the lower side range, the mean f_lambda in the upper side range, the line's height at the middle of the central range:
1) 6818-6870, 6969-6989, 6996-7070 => -0.01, 11.8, 13.2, 12.8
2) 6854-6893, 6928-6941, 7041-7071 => -0.10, 11.7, 13.2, 12.2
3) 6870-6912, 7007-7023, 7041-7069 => 0.01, 12.6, 13.2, 13.1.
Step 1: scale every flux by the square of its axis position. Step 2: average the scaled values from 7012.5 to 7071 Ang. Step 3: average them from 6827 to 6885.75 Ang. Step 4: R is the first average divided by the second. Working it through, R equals 1.19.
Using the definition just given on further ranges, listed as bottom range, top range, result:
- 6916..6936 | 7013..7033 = 1.04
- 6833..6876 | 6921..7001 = 1.17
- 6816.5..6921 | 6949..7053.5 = 1.10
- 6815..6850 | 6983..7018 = 1.08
